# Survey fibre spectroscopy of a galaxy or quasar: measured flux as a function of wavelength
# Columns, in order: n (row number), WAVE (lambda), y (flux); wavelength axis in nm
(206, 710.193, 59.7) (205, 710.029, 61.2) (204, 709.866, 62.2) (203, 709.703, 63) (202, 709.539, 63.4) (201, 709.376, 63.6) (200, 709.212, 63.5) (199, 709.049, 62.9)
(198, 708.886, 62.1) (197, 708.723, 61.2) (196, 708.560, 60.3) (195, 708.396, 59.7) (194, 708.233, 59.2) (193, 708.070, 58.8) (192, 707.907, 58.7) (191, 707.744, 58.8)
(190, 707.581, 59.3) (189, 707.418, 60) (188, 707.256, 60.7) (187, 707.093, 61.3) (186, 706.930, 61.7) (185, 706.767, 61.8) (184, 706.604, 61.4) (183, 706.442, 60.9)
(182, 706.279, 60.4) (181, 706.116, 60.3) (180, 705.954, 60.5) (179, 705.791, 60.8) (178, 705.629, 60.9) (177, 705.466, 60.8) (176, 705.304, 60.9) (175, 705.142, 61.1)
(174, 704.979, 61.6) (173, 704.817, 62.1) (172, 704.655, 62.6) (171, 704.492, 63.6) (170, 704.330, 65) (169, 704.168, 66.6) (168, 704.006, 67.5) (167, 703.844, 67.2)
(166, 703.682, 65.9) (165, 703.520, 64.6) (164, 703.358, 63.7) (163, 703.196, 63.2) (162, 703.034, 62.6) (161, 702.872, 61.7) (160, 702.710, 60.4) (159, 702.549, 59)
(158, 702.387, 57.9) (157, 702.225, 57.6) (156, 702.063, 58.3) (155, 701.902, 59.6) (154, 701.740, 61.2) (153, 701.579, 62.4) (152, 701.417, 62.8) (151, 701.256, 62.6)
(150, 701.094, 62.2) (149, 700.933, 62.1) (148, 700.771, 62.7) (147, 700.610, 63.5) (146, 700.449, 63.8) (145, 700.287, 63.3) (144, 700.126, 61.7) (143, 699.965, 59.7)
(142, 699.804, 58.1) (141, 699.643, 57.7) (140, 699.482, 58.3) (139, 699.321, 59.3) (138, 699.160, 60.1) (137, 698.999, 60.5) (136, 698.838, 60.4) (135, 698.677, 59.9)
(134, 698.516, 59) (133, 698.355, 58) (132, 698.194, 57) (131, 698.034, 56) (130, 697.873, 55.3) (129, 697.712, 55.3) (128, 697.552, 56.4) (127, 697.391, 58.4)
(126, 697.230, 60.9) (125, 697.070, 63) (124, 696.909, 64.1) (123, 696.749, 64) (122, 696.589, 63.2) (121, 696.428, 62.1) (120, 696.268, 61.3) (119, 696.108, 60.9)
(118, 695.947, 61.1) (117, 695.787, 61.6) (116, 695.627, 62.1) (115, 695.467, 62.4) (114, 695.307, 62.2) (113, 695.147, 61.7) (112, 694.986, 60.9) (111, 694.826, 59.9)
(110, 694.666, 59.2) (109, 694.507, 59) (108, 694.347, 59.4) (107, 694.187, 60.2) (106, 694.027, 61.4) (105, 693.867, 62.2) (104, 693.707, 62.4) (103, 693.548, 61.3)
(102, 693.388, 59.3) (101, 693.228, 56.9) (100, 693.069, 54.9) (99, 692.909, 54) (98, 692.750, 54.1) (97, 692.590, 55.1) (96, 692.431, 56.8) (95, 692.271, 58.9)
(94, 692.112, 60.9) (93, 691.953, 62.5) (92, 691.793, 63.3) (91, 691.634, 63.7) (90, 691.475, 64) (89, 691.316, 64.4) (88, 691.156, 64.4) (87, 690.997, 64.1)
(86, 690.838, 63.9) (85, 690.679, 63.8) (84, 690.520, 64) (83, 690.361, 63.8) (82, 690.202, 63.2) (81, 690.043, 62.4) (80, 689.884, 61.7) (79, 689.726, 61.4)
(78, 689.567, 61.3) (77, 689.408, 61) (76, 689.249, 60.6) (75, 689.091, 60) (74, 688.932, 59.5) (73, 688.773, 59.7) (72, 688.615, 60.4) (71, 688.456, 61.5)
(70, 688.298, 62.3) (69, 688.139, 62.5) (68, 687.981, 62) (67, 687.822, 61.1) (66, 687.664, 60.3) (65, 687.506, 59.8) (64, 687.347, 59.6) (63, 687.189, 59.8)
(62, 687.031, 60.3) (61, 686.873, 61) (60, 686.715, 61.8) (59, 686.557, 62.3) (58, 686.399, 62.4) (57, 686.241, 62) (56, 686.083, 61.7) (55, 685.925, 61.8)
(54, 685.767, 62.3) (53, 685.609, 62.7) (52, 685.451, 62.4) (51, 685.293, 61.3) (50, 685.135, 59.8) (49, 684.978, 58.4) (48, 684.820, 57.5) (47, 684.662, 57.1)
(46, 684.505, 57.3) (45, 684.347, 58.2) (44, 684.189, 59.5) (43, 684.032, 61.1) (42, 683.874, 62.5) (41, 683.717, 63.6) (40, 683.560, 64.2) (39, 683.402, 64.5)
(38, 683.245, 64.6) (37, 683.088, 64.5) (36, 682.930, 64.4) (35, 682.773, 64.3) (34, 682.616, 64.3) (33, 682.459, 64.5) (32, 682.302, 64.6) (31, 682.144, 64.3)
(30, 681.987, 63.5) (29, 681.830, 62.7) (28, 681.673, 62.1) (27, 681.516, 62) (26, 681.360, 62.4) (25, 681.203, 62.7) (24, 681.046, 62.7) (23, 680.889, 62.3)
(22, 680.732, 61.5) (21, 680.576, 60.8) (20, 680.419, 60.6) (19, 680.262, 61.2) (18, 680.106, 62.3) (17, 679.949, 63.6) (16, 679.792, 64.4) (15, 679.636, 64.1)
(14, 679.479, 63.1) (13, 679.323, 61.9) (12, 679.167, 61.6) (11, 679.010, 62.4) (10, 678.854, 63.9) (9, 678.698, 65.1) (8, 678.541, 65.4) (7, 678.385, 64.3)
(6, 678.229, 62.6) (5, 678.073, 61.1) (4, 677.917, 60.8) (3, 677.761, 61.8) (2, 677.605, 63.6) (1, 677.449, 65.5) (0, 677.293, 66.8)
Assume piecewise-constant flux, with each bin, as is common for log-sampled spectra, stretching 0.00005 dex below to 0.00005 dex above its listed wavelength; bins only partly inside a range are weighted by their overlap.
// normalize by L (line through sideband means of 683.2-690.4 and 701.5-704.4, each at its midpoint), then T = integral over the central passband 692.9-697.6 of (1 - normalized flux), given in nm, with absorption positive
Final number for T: 0.09 nm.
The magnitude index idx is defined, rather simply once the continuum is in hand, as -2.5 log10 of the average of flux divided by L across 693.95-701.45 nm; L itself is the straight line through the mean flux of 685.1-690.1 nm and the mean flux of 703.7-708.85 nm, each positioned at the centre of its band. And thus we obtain 0.016 mag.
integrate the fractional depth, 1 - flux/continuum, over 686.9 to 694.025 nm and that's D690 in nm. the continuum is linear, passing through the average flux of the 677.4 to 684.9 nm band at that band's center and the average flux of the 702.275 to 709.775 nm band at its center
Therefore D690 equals 0.16 nm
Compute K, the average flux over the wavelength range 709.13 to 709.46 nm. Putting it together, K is 63.5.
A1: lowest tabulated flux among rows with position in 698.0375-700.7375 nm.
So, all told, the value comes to 57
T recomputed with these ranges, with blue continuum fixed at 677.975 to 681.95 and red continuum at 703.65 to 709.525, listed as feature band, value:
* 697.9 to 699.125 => 0.07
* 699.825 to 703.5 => 0.03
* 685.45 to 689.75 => 0.09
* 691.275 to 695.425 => 0.15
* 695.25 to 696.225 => 0.01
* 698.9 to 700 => 0.05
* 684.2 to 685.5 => 0.07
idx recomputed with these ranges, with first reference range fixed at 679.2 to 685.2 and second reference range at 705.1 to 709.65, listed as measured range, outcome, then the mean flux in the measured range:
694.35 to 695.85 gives 0.01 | 60.9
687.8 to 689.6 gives 0.02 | 61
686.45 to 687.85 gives 0.02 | 60.7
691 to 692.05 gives -0.03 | 63.7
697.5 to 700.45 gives 0.05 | 58.8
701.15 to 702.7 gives 0.02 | 60.2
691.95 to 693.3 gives 0.09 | 56.9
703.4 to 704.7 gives -0.07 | 65.4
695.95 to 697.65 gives 0.00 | 61.3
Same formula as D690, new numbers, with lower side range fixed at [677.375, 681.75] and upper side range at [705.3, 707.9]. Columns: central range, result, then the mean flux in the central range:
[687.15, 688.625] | 0.03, 61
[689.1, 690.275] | 0.01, 61.6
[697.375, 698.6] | 0.09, 56.8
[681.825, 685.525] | 0.02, 62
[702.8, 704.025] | -0.07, 64.4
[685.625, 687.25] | 0.01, 61.6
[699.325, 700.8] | 0.01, 60.9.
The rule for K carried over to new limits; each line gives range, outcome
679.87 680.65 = 61.6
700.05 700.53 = 62.9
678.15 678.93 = 64.3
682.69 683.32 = 64.4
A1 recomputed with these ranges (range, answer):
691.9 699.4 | 54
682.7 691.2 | 57.1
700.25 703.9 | 57.6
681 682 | 62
